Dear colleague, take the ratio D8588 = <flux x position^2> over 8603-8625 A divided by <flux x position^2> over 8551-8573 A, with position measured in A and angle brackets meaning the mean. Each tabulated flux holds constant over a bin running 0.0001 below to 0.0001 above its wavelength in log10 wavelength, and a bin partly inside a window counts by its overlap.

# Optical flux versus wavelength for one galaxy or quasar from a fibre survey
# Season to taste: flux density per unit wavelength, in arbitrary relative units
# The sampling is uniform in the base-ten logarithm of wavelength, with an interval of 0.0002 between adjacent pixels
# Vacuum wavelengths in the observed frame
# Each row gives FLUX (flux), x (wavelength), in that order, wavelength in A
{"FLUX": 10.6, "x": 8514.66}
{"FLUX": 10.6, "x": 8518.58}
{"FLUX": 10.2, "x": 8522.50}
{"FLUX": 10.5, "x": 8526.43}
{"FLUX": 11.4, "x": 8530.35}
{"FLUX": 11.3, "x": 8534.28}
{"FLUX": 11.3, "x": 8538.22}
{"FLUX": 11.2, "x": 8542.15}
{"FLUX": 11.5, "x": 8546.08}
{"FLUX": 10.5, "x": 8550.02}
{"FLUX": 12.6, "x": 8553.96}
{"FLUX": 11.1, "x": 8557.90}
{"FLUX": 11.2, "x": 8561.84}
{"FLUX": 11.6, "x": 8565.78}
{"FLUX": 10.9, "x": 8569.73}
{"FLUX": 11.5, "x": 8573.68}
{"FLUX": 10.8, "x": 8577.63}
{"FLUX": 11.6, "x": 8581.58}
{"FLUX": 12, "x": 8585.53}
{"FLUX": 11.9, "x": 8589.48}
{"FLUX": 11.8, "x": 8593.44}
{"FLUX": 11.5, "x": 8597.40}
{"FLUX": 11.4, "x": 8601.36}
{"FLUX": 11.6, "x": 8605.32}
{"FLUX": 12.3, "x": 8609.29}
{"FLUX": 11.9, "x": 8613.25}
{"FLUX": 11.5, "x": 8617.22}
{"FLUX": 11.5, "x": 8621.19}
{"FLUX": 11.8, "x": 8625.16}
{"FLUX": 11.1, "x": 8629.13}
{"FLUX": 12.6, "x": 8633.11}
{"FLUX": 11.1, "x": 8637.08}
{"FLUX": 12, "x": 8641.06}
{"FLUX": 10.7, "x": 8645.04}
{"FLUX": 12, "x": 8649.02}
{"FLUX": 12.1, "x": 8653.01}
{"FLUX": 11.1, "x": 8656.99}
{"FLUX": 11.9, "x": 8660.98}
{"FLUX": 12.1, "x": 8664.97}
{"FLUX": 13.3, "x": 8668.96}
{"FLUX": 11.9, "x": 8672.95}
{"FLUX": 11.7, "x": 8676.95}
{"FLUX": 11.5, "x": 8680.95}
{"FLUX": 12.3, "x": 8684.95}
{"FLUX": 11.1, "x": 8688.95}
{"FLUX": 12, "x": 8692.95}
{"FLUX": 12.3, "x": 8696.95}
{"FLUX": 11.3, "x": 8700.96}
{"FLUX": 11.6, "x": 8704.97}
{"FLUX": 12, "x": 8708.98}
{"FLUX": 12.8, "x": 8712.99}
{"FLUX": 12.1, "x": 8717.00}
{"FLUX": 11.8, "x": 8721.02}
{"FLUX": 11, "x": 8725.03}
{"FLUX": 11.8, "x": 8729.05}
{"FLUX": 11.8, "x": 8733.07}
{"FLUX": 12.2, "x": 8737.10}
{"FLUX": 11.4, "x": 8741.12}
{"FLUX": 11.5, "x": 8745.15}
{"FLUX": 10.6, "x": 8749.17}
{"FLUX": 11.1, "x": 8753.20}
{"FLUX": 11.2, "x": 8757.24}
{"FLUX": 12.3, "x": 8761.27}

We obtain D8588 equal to 1.04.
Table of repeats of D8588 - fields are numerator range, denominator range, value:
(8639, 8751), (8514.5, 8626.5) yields 1.07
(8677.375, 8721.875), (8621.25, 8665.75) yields 1.03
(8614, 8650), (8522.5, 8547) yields 1.07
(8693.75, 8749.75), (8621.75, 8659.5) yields 1.03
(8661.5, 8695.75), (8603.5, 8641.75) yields 1.04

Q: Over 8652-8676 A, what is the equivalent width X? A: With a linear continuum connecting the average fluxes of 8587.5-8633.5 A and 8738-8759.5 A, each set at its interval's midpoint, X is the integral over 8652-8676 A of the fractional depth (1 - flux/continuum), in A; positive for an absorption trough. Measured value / -1.1 A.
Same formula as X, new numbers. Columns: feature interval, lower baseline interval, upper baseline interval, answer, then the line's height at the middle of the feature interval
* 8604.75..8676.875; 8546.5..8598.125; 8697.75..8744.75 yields -1.2 A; 11.6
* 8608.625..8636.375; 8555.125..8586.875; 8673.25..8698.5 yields -0.5 A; 11.6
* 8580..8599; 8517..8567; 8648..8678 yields -0.5 A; 11.5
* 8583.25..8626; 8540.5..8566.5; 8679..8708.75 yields -0.9 A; 11.5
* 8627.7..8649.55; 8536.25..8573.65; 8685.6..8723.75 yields 0.1 A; 11.6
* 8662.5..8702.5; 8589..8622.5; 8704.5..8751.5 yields -0.8 A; 11.7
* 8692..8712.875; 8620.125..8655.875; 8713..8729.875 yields -0.3 A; 11.8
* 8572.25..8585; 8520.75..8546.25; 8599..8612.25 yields 0.1 A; 11.5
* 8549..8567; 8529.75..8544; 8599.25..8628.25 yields -0.1 A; 11.4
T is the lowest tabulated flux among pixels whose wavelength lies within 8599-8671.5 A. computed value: 10.7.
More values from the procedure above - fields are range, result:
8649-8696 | 11.1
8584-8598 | 11.5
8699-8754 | 10.6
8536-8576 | 10.5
